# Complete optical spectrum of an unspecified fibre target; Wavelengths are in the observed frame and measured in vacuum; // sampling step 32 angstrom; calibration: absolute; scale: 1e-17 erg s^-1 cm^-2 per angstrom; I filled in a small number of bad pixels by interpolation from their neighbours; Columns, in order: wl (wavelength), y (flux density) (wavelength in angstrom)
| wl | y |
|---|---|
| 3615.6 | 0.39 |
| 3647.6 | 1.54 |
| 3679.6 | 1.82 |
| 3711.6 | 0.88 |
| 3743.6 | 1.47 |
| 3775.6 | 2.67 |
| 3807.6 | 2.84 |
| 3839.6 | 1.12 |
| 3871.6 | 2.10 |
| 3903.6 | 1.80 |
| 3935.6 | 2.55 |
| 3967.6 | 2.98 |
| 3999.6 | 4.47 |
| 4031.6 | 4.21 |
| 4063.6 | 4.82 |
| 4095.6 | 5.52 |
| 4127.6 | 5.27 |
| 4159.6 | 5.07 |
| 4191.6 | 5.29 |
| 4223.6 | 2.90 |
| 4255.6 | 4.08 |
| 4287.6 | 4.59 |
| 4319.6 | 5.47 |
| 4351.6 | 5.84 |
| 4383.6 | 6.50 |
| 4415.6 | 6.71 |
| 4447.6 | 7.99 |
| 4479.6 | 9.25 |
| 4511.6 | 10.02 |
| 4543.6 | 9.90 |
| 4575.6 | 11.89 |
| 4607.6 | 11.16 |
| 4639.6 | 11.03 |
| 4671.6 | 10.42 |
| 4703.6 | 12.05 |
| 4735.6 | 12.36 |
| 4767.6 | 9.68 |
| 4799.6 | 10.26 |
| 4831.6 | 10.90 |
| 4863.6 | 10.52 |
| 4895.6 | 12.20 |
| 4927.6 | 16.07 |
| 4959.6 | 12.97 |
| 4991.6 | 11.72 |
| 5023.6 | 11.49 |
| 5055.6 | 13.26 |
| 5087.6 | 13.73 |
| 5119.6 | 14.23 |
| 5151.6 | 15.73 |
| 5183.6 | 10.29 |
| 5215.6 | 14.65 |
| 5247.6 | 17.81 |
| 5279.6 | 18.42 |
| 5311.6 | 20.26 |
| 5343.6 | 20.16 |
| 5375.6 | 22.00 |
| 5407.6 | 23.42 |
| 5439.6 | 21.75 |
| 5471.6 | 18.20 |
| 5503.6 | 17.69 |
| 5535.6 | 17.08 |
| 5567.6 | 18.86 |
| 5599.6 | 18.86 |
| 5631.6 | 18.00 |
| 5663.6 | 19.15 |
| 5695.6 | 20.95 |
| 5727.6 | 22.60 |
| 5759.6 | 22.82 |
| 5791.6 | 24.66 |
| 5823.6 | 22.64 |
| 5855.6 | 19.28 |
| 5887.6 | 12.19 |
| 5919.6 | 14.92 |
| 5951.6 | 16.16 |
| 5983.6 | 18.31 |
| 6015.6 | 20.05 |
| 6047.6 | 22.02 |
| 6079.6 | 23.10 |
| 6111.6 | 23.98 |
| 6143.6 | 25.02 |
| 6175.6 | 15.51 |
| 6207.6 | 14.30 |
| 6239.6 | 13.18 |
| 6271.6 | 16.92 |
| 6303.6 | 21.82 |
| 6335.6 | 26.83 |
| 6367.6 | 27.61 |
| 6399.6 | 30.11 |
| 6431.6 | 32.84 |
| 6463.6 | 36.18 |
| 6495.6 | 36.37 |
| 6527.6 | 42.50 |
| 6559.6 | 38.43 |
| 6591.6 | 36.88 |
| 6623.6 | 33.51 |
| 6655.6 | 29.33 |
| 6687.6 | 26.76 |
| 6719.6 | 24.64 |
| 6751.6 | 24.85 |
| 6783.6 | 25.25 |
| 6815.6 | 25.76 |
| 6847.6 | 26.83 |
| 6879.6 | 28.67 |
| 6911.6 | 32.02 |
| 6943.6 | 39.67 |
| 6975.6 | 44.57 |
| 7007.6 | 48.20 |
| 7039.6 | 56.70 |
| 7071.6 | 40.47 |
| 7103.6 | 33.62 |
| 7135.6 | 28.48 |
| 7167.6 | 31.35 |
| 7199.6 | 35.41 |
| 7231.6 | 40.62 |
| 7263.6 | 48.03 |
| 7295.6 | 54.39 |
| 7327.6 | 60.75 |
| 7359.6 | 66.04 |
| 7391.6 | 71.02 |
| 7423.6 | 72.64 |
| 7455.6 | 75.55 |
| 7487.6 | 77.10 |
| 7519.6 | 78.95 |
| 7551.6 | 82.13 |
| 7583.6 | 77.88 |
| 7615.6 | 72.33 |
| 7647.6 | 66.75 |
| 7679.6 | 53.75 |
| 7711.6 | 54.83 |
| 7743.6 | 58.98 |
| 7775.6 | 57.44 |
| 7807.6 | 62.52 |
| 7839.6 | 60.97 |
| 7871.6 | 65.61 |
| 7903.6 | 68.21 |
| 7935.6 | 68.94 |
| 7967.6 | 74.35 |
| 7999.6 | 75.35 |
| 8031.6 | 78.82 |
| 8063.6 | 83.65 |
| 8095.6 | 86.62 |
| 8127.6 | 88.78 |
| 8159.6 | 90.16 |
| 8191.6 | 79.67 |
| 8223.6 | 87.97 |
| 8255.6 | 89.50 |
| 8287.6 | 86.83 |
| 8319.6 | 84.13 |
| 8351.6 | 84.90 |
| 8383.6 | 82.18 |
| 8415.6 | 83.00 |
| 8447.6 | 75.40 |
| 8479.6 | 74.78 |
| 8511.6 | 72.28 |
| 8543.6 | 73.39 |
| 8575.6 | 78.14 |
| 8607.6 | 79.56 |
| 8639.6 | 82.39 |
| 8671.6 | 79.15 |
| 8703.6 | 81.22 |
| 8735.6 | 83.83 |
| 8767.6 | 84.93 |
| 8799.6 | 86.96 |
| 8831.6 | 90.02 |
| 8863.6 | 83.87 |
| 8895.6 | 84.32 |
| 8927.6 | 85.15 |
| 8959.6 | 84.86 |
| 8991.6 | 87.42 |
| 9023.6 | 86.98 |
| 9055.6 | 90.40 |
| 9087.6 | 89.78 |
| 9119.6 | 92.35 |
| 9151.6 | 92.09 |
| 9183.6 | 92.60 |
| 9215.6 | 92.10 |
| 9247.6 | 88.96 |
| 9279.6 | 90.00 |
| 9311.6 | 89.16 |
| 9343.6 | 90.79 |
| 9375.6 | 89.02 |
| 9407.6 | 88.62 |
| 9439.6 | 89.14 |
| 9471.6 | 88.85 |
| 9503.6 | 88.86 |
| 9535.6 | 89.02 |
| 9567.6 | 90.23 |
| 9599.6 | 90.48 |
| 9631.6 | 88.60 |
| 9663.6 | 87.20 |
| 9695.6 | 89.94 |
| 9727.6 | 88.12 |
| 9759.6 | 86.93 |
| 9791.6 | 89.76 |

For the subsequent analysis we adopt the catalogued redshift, 0.00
